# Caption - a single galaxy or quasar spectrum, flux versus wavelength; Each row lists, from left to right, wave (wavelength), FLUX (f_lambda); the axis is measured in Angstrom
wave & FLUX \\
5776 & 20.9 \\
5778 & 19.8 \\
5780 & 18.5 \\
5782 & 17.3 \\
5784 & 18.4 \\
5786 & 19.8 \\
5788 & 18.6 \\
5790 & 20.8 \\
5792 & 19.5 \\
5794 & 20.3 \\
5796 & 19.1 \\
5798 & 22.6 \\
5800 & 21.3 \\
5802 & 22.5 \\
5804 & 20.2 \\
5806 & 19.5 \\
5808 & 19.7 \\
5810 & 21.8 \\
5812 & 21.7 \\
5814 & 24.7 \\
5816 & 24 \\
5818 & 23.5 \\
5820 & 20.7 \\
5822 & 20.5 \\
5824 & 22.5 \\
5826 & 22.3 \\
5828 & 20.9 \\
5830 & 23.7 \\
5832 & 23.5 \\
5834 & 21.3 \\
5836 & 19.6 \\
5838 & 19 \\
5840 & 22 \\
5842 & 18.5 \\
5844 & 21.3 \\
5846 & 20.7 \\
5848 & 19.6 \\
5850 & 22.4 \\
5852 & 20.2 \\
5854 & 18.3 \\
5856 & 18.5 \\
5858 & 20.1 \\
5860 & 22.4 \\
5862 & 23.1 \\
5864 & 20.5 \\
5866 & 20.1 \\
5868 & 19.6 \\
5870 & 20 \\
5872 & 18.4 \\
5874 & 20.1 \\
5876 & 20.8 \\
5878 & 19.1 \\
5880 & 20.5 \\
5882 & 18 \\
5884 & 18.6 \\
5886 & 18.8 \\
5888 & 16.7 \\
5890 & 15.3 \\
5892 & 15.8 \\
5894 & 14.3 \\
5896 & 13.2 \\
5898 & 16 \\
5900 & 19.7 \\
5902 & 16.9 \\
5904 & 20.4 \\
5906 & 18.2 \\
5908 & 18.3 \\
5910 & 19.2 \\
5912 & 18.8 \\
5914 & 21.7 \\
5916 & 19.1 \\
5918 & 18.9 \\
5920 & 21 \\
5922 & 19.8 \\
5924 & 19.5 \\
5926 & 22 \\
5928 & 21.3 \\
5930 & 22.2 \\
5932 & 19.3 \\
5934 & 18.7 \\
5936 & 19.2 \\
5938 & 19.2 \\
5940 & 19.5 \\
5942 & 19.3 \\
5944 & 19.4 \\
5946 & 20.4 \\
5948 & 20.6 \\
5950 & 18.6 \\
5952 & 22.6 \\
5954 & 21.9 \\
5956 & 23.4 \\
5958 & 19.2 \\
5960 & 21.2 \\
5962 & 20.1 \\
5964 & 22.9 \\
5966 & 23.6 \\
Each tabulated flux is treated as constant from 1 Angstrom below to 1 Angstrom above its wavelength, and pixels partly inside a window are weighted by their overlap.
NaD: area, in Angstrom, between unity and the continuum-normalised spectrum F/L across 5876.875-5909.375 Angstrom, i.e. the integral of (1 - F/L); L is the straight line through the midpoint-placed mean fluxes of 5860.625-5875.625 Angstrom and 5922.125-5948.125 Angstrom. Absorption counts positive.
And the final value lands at 4.3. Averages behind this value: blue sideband 20.3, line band 17.5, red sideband 20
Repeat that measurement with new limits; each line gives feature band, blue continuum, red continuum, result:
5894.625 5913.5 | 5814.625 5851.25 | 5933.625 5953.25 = 2.3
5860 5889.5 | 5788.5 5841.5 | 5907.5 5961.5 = 1.7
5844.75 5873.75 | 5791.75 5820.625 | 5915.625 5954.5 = 0.9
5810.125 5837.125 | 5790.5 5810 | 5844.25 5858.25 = -2.5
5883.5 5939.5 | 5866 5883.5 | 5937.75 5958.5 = 3.8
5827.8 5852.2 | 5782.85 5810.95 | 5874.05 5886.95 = -1.5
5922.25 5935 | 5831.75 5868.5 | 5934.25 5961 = -0.1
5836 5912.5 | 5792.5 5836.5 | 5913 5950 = 6.5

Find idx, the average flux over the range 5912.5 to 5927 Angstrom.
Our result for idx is 20.2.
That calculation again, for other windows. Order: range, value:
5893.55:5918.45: 18.1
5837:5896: 19.3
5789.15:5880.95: 20.9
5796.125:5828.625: 21.7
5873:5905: 17.8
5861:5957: 19.3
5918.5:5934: 20.5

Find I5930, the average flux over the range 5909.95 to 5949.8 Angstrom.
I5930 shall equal 19.9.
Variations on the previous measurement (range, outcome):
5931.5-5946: 19.3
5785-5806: 20.4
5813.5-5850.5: 21.6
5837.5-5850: 20.4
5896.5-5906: 18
